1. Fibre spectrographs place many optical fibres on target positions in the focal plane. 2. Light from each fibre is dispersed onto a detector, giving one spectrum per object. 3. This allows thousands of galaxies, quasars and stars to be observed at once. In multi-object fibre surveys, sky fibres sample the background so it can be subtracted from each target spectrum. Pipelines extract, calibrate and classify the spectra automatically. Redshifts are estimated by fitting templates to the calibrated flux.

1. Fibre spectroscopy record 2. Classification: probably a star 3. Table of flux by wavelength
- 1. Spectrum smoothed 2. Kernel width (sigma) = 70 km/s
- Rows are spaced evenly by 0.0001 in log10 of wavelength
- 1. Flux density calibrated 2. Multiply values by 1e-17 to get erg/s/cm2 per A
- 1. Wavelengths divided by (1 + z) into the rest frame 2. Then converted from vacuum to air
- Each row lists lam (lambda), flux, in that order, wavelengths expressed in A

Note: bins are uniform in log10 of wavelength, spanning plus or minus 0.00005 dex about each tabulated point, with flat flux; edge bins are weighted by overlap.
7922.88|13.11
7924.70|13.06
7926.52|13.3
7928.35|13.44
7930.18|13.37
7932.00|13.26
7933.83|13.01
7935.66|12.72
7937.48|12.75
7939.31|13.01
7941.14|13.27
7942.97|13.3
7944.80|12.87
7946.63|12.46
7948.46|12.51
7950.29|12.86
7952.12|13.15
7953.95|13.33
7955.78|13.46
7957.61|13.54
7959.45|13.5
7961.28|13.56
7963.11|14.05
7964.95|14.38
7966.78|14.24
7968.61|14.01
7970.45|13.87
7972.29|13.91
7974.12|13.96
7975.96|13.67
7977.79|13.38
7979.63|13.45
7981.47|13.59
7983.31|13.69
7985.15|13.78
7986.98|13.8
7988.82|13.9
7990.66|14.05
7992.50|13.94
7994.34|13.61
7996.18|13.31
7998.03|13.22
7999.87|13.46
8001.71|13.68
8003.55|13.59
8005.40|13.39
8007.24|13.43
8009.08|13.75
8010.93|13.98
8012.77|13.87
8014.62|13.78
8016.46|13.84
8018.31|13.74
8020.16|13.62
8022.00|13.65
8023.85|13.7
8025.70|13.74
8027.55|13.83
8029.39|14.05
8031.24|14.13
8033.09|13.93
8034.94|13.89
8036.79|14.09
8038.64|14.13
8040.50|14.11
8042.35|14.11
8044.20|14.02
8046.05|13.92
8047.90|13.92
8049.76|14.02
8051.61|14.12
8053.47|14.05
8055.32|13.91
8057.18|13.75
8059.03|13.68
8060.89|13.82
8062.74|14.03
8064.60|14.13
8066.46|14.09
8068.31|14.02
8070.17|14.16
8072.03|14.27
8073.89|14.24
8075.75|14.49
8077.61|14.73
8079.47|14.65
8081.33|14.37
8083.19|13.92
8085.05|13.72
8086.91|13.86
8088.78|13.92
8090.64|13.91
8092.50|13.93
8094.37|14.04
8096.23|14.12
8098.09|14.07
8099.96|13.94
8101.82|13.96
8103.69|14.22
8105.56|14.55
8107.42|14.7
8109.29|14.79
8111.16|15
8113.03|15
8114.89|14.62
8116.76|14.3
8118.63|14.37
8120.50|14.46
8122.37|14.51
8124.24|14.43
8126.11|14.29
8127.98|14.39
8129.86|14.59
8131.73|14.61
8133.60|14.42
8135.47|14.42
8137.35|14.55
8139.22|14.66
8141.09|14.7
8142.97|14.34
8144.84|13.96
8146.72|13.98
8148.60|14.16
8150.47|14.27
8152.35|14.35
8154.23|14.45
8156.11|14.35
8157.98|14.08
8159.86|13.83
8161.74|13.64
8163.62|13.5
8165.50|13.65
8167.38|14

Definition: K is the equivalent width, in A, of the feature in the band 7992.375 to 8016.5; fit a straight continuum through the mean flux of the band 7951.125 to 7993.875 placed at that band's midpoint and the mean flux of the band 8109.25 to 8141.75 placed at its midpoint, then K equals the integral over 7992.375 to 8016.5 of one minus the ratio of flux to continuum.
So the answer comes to 0.5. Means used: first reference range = 13.7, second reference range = 14.6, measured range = 13.6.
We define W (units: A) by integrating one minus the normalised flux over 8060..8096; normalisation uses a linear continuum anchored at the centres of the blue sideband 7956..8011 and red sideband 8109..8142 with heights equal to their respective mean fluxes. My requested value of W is 0.4 A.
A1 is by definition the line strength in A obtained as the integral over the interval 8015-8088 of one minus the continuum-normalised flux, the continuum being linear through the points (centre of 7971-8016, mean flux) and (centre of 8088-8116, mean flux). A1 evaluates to 0.07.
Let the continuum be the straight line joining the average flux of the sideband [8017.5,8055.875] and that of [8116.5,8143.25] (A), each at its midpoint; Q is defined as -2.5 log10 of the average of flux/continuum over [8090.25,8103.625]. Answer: 0.02 mag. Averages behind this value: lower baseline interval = 13.9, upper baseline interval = 14.5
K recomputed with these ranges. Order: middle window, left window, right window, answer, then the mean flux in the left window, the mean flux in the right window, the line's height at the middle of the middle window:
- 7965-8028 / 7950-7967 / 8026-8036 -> 0.3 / 13.6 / 14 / 13.8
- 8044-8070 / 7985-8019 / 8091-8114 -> 0.2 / 13.7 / 14.4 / 14.1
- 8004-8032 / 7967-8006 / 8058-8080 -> 0.2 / 13.7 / 14.2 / 13.9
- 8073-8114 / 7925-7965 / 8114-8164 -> -0.7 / 13.2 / 14.3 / 14.1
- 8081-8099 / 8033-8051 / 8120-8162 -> 0.3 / 14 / 14.3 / 14.2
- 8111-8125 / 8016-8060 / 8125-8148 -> -0.2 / 13.9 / 14.4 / 14.3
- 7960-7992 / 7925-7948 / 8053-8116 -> -1.2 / 13.1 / 14.2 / 13.4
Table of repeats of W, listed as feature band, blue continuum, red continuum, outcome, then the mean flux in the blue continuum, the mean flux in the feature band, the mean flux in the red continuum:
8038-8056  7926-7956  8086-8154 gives -0.28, 13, 14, 14.3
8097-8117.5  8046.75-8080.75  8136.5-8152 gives -0.34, 14.1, 14.5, 14.3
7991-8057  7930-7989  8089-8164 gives -0.18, 13.4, 13.8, 14.3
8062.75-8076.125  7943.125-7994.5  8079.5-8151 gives -0.08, 13.6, 14.2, 14.3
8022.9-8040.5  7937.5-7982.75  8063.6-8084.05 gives 0.03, 13.5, 13.9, 14.3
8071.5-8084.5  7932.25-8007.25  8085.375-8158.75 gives -0.26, 13.5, 14.4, 14.3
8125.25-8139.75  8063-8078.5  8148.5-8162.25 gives -0.31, 14.3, 14.5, 14.2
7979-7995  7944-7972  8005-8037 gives -0.17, 13.5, 13.8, 13.8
